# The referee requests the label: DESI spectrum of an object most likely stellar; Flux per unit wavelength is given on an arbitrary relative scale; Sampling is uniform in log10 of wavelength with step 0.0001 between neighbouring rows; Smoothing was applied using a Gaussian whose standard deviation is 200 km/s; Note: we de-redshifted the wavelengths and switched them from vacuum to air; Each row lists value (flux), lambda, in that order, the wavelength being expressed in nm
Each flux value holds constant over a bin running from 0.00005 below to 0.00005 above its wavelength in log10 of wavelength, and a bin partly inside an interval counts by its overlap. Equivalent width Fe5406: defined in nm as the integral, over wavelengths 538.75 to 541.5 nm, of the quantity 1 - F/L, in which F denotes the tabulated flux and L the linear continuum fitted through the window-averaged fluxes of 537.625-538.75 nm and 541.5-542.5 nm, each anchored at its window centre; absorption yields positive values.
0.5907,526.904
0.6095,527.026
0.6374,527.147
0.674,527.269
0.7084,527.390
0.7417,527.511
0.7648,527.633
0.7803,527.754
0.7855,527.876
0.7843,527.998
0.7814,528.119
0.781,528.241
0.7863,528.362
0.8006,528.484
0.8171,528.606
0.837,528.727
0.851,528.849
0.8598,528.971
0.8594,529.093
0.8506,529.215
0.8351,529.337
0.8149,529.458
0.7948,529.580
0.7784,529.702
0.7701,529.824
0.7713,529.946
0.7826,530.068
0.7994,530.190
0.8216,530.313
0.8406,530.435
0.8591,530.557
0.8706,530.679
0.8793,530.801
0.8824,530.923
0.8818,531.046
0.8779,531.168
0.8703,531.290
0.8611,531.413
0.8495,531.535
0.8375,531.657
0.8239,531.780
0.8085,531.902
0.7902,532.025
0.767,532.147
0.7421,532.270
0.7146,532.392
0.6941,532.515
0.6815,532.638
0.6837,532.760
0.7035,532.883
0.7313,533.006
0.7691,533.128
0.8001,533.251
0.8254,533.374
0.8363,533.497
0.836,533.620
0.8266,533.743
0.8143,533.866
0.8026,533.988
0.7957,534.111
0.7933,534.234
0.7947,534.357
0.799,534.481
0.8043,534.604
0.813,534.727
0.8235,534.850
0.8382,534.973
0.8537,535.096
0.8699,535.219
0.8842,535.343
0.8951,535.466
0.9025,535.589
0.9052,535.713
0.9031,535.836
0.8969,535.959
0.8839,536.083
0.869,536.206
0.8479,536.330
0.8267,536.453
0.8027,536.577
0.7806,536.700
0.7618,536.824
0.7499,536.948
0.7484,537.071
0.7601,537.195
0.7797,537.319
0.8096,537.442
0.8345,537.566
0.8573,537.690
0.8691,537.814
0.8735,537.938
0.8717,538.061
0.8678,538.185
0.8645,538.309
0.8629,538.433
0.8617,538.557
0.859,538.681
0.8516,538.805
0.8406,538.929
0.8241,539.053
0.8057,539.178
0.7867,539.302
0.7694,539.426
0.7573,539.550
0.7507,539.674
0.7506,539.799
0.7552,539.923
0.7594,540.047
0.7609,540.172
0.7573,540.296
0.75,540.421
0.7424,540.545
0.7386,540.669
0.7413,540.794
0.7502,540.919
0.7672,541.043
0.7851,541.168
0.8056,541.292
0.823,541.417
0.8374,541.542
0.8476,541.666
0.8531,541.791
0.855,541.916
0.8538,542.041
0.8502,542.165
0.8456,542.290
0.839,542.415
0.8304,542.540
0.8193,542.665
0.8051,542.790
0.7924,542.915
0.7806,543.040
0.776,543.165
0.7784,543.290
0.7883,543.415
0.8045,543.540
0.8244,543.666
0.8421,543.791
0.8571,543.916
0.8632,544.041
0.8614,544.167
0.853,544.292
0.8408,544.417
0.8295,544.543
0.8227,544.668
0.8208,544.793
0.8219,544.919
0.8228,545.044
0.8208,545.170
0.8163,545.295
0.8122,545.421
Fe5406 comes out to 0.257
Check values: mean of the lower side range 0.865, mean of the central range 0.776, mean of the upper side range 0.848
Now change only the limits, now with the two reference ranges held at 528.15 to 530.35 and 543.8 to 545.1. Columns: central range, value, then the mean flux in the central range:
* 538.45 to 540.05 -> 0.06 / 0.801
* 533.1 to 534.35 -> 0.01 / 0.81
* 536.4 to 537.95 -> 0.05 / 0.801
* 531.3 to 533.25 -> 0.12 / 0.768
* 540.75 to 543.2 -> 0.06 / 0.814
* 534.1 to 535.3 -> 0.00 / 0.82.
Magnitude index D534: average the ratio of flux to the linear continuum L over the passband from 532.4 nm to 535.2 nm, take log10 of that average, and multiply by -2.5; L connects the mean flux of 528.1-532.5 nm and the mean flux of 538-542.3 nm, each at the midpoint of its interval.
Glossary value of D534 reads 0.037 mag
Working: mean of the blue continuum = 0.82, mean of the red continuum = 0.805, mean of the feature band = 0.787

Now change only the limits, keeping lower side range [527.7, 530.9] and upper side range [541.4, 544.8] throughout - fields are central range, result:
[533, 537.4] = 0.00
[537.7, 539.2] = -0.04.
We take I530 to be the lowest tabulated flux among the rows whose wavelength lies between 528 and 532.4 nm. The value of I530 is 0.7146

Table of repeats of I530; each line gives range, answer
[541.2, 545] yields 0.776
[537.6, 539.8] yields 0.7506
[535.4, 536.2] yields 0.8839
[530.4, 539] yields 0.6815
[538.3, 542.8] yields 0.7386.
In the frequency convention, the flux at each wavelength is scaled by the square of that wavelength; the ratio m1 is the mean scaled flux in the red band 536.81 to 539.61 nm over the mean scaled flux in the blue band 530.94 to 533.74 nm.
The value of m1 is 1.1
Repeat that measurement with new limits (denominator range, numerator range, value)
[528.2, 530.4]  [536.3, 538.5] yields 1.04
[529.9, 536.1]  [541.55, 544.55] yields 1.05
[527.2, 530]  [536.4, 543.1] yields 1.06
